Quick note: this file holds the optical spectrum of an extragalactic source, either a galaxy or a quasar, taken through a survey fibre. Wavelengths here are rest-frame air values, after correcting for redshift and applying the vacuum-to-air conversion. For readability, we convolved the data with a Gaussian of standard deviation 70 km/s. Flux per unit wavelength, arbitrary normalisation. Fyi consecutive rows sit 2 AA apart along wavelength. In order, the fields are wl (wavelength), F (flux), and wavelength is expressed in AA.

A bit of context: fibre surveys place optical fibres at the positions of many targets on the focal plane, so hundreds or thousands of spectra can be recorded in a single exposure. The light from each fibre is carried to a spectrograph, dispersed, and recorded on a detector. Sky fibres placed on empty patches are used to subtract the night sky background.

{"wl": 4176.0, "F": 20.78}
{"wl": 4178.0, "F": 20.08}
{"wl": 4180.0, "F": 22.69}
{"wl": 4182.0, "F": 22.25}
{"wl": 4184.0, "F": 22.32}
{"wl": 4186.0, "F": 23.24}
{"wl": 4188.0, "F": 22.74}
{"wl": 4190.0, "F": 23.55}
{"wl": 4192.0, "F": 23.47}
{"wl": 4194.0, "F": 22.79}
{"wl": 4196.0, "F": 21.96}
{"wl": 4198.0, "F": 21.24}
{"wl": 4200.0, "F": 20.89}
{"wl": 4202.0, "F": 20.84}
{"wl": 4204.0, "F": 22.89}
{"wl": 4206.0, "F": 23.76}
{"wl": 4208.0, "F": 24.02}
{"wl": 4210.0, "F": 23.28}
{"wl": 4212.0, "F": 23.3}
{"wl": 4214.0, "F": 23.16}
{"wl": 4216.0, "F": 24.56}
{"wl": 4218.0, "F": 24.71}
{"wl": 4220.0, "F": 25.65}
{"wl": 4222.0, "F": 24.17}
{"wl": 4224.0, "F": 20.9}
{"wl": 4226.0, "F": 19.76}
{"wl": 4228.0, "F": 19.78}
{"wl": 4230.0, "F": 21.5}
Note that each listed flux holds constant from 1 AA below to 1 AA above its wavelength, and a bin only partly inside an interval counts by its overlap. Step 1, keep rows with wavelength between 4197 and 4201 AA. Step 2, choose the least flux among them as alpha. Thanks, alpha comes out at 20.89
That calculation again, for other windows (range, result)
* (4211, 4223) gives 23.16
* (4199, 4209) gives 20.84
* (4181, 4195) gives 22.25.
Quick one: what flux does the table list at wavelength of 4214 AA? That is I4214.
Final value 23.16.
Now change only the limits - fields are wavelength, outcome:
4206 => 23.76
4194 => 22.79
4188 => 22.74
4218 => 24.71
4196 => 21.96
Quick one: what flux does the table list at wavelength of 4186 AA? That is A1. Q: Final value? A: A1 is 23.24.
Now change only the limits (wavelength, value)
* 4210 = 23.28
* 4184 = 22.32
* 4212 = 23.3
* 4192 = 23.47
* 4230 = 21.5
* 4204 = 22.89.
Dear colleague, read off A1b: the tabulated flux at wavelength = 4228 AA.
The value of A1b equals 19.78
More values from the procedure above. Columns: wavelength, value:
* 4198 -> 21.24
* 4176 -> 20.78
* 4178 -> 20.08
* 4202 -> 20.84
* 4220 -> 25.65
